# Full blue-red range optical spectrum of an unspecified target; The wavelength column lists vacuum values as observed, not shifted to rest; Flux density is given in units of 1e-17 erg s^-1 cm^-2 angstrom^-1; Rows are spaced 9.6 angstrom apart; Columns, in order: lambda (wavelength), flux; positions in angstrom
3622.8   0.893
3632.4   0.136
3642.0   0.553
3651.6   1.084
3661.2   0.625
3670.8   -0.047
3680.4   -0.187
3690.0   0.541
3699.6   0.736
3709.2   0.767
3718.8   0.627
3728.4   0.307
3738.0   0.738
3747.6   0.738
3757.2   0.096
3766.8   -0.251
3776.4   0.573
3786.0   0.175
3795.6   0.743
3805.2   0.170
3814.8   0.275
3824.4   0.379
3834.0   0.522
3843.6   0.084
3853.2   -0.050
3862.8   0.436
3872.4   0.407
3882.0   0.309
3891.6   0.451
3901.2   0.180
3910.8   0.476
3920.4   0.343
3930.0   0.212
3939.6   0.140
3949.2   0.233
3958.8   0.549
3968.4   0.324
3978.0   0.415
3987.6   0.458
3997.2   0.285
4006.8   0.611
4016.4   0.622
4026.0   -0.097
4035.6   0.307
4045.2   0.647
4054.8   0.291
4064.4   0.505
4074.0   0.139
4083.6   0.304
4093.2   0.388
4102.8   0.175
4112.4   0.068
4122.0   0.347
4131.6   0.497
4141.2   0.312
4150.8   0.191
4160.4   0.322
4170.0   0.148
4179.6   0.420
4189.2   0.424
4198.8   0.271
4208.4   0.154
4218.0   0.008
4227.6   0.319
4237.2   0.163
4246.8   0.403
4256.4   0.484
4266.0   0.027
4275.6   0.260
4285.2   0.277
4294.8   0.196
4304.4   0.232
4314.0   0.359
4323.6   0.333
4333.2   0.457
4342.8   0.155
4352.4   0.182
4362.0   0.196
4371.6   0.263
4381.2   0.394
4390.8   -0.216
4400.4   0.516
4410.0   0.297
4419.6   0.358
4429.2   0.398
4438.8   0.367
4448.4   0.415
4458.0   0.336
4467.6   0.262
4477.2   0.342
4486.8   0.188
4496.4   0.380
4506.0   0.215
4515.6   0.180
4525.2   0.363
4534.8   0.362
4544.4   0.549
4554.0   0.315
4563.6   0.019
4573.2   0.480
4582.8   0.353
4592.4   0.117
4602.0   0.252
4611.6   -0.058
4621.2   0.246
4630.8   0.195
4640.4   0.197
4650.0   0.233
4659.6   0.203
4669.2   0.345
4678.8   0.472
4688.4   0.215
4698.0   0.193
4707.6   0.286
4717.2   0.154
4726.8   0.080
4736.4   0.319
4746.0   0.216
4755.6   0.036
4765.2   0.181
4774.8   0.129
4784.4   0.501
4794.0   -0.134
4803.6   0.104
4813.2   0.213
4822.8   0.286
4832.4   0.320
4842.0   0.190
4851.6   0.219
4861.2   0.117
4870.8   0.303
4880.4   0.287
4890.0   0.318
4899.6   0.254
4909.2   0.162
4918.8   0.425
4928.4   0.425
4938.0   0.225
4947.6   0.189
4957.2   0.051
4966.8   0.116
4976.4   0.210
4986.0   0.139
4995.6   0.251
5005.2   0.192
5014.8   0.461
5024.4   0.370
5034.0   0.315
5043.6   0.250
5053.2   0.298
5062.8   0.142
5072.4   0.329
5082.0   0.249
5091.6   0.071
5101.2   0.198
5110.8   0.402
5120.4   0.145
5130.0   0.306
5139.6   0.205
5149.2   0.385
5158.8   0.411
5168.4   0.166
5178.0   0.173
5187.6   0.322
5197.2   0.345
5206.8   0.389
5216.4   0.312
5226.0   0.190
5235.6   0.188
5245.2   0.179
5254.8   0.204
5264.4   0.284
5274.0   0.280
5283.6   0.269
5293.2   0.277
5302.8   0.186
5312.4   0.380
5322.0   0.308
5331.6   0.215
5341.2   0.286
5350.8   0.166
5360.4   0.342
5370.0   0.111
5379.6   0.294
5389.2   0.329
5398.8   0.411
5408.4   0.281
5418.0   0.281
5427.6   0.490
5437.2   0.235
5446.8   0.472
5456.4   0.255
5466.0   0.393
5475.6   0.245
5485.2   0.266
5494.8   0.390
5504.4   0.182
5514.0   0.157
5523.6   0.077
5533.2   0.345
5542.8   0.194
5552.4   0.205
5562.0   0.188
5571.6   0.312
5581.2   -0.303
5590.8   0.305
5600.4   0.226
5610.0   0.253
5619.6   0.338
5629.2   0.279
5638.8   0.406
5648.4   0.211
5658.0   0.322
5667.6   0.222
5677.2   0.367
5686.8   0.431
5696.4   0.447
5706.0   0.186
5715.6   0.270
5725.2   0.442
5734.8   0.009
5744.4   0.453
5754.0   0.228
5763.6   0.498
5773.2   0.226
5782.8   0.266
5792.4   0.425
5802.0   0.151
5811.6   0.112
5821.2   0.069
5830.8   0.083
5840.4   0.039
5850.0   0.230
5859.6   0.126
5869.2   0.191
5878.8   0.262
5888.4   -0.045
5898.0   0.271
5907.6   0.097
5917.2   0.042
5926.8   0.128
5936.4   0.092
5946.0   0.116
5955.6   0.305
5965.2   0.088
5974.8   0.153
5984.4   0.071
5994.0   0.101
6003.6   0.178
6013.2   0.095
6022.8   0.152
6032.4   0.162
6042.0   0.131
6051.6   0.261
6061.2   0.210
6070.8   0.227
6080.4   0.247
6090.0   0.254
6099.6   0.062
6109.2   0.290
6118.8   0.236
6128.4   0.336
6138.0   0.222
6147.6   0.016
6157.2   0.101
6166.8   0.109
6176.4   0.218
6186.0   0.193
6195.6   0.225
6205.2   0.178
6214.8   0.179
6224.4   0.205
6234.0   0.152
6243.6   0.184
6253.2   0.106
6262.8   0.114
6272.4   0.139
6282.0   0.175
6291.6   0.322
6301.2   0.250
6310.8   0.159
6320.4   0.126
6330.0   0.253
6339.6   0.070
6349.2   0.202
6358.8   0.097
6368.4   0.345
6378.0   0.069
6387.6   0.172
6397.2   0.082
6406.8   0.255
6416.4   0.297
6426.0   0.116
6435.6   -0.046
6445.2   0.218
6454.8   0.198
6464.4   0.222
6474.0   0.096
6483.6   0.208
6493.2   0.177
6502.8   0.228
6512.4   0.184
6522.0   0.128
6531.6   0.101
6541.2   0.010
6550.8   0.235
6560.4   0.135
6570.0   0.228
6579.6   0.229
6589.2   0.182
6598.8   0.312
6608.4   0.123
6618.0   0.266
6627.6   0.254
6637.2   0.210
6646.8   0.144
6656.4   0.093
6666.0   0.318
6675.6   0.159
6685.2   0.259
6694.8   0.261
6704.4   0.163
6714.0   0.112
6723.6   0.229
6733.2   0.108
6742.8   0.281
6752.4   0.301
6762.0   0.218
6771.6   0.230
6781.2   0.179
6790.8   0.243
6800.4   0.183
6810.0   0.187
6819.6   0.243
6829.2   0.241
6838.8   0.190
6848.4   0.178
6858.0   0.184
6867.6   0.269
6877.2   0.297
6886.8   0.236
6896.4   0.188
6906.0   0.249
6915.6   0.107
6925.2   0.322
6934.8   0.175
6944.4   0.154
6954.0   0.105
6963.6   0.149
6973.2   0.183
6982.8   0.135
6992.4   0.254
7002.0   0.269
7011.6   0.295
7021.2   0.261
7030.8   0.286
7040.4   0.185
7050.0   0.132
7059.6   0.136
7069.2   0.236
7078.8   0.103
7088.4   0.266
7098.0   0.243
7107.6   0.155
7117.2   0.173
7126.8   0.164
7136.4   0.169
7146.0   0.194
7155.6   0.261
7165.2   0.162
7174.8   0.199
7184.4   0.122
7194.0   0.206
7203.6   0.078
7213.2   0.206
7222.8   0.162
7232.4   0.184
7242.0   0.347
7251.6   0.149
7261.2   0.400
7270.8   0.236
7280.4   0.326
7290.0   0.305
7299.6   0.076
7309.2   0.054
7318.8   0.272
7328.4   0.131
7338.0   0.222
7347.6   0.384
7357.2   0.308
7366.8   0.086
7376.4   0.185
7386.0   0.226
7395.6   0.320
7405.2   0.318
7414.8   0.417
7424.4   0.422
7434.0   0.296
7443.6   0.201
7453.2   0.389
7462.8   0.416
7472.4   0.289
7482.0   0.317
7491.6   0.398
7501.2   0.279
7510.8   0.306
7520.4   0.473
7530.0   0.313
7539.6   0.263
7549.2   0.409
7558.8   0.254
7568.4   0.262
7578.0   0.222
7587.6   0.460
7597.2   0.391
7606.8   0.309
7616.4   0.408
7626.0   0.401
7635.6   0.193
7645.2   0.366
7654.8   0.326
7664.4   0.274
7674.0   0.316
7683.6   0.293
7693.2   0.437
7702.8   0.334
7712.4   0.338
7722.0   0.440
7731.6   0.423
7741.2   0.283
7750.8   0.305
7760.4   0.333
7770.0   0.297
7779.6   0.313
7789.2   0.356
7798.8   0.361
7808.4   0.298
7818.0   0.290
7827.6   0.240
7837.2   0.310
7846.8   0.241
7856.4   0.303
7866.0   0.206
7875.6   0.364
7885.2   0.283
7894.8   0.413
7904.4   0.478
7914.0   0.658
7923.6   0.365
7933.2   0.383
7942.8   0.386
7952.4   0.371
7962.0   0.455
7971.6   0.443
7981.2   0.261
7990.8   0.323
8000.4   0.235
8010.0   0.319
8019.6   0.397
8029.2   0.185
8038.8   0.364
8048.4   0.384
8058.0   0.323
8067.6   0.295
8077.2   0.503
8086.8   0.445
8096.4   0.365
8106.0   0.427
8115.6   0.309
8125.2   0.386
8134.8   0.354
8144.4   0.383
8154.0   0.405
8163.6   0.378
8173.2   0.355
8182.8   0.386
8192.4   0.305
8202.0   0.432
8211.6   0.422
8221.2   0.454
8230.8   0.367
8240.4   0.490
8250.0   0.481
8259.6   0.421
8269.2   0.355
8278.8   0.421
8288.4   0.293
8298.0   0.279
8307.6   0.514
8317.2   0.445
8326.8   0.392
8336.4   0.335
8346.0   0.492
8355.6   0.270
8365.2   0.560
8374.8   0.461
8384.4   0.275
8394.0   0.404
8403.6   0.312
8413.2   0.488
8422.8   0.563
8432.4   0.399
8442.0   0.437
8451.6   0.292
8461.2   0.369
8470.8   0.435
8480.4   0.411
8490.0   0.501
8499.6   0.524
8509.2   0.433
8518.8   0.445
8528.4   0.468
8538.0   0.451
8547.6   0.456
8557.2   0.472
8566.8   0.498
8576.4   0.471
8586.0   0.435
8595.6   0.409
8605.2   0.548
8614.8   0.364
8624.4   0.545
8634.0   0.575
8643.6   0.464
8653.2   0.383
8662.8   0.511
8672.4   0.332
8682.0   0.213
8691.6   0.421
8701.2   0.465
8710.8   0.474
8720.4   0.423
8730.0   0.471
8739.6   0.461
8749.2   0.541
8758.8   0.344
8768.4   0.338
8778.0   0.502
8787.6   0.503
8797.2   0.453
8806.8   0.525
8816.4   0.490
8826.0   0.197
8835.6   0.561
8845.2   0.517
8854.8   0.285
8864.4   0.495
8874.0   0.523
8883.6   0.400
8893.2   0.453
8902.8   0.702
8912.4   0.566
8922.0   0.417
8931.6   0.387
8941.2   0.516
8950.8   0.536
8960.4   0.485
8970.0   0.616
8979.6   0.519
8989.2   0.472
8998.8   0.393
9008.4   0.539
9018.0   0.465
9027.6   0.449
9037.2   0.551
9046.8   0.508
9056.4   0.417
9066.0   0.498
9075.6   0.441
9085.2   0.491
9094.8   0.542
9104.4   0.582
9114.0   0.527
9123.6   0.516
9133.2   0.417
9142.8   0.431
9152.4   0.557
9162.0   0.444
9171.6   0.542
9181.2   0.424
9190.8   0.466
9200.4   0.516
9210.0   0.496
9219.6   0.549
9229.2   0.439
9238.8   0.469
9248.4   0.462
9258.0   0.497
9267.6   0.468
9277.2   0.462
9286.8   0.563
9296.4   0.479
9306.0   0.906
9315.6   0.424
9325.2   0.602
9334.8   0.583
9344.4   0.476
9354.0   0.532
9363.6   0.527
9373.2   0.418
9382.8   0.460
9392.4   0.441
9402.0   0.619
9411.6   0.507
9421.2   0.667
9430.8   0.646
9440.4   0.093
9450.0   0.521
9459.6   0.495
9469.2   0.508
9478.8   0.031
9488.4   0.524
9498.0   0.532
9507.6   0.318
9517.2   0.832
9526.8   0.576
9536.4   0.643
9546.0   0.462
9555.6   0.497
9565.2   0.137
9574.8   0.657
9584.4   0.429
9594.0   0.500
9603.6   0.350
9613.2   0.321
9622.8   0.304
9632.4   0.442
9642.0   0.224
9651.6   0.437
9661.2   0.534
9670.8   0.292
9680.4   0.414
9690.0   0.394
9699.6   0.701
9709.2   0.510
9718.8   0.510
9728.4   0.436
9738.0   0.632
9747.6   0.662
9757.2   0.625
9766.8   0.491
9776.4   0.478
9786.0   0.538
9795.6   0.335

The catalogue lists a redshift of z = 0.86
